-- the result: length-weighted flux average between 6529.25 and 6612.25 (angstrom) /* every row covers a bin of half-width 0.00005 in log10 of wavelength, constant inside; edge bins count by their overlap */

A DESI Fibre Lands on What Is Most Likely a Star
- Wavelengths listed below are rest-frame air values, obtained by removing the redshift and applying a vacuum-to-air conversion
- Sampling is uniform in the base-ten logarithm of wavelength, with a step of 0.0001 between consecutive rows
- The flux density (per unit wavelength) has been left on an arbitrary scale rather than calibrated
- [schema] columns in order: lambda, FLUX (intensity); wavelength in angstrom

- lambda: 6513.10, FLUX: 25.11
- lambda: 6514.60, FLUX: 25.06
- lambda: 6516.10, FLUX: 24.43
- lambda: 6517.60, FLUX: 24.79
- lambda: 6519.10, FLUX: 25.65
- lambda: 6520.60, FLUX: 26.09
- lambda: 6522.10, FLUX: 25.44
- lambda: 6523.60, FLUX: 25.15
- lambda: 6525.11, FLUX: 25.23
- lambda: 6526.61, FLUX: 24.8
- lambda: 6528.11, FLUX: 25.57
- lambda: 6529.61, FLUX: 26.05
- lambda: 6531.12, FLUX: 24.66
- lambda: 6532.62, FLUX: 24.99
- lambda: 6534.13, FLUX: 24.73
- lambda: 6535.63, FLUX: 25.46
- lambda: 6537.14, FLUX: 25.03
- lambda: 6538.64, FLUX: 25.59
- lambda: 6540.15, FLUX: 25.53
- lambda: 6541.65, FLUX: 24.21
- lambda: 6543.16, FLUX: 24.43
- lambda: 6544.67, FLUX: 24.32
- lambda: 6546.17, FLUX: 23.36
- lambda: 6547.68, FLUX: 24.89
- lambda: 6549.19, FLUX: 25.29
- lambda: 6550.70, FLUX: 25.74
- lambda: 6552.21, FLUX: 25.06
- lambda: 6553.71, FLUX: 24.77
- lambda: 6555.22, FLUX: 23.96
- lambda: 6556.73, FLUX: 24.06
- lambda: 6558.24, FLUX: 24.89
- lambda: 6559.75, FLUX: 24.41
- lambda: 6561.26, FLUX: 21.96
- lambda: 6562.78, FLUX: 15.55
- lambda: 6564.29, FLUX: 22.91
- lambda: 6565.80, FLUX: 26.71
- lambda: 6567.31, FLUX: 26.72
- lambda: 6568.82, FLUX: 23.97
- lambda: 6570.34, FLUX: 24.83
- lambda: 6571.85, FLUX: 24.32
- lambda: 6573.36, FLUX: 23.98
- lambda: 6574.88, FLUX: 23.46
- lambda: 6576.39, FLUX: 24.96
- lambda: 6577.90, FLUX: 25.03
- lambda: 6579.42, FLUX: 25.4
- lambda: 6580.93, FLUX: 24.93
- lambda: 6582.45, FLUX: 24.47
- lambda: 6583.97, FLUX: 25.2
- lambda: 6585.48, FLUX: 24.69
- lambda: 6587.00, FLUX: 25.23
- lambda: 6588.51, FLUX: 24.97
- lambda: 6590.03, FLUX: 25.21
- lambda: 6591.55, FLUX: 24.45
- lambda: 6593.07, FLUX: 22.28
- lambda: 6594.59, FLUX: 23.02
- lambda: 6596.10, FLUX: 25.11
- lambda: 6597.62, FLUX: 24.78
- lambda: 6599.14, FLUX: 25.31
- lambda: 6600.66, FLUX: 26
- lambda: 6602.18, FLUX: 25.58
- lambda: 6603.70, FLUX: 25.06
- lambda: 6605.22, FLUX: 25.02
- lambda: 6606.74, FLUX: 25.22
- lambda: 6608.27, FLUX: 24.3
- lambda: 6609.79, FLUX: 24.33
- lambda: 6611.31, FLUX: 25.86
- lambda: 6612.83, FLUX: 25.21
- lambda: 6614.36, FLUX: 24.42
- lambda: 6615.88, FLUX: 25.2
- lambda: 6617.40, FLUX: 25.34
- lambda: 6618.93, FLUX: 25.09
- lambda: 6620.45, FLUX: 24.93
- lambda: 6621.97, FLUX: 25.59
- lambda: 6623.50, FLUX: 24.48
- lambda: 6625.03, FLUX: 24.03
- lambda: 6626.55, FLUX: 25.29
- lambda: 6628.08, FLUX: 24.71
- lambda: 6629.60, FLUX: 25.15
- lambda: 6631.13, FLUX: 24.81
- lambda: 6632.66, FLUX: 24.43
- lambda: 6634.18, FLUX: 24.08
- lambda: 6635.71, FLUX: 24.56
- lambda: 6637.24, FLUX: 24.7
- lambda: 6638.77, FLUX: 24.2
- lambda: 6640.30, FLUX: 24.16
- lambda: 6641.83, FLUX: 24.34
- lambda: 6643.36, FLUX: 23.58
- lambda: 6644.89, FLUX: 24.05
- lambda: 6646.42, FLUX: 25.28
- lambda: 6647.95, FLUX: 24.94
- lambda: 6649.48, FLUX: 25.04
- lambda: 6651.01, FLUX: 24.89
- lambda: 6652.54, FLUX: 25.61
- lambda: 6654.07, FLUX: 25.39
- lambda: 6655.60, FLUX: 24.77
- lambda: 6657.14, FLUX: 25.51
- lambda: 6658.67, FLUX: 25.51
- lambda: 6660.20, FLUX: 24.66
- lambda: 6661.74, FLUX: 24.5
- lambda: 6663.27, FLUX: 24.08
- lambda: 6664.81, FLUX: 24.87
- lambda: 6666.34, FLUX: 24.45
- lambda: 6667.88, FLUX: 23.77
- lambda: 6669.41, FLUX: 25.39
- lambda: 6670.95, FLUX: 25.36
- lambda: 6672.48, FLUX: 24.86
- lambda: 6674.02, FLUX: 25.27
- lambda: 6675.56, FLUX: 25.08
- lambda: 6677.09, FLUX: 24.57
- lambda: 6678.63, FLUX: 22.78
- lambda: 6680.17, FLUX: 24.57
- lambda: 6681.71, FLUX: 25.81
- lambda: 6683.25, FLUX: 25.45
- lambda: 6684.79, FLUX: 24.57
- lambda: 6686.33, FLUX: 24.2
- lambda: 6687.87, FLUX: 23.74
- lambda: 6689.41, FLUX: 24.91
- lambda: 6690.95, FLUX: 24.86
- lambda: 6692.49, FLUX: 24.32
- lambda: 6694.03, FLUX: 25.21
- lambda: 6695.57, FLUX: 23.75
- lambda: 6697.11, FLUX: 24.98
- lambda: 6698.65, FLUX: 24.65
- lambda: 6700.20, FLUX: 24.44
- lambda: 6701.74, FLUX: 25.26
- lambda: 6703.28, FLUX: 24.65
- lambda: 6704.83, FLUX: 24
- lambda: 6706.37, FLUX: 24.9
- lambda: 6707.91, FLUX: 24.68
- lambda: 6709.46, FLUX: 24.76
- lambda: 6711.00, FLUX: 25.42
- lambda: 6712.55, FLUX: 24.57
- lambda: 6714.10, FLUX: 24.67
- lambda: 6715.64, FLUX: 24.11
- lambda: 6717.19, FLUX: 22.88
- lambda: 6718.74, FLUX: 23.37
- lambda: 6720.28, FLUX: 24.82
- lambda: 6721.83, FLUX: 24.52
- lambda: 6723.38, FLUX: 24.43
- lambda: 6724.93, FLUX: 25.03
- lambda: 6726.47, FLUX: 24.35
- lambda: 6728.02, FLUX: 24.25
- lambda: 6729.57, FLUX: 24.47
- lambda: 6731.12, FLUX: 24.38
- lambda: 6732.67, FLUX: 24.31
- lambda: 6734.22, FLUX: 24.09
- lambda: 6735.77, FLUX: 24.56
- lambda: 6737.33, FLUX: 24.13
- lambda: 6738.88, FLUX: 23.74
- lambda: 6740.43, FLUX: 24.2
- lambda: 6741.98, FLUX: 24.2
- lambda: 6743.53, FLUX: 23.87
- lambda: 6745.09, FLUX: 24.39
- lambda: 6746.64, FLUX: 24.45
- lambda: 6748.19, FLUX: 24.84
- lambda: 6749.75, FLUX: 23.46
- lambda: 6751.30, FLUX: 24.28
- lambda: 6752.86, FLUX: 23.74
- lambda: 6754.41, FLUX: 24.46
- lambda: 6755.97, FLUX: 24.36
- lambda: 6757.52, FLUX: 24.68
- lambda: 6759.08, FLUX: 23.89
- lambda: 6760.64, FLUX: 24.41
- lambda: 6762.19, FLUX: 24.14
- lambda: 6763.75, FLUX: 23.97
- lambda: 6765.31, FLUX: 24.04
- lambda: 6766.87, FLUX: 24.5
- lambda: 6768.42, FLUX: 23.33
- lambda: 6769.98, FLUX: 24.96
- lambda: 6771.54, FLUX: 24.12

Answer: 24.6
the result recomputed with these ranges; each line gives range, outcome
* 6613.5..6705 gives 24.7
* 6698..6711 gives 24.7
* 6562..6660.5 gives 24.7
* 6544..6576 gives 24.1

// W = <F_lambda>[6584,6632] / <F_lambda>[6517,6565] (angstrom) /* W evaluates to 1.0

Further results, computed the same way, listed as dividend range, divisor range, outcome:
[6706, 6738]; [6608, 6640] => 0.98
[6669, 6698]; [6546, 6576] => 1.03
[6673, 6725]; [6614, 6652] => 0.99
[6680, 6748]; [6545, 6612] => 1.00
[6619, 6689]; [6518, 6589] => 1.00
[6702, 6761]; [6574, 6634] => 0.98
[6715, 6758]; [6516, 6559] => 0.97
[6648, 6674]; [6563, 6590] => 1.01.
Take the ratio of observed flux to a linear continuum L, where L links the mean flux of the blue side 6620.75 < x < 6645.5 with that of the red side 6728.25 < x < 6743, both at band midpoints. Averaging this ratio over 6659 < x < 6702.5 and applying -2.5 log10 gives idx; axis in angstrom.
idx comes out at -0.01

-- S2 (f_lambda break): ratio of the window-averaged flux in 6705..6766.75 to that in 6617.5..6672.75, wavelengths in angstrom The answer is 0.98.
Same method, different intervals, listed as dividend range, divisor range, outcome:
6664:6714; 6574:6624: 0.99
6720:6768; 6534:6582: 1.00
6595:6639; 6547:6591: 1.02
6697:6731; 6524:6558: 0.98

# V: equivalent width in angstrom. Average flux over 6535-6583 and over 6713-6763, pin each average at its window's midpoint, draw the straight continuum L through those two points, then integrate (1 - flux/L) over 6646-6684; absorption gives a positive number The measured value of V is -0.9 angstrom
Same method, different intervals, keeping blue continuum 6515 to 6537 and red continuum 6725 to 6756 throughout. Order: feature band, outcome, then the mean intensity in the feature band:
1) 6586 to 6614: 0.1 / 24.8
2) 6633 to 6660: -0.1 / 24.7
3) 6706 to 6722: 0.0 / 24.4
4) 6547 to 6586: 1.1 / 24.3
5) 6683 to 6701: -0.1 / 24.6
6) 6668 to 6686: -0.2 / 24.8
